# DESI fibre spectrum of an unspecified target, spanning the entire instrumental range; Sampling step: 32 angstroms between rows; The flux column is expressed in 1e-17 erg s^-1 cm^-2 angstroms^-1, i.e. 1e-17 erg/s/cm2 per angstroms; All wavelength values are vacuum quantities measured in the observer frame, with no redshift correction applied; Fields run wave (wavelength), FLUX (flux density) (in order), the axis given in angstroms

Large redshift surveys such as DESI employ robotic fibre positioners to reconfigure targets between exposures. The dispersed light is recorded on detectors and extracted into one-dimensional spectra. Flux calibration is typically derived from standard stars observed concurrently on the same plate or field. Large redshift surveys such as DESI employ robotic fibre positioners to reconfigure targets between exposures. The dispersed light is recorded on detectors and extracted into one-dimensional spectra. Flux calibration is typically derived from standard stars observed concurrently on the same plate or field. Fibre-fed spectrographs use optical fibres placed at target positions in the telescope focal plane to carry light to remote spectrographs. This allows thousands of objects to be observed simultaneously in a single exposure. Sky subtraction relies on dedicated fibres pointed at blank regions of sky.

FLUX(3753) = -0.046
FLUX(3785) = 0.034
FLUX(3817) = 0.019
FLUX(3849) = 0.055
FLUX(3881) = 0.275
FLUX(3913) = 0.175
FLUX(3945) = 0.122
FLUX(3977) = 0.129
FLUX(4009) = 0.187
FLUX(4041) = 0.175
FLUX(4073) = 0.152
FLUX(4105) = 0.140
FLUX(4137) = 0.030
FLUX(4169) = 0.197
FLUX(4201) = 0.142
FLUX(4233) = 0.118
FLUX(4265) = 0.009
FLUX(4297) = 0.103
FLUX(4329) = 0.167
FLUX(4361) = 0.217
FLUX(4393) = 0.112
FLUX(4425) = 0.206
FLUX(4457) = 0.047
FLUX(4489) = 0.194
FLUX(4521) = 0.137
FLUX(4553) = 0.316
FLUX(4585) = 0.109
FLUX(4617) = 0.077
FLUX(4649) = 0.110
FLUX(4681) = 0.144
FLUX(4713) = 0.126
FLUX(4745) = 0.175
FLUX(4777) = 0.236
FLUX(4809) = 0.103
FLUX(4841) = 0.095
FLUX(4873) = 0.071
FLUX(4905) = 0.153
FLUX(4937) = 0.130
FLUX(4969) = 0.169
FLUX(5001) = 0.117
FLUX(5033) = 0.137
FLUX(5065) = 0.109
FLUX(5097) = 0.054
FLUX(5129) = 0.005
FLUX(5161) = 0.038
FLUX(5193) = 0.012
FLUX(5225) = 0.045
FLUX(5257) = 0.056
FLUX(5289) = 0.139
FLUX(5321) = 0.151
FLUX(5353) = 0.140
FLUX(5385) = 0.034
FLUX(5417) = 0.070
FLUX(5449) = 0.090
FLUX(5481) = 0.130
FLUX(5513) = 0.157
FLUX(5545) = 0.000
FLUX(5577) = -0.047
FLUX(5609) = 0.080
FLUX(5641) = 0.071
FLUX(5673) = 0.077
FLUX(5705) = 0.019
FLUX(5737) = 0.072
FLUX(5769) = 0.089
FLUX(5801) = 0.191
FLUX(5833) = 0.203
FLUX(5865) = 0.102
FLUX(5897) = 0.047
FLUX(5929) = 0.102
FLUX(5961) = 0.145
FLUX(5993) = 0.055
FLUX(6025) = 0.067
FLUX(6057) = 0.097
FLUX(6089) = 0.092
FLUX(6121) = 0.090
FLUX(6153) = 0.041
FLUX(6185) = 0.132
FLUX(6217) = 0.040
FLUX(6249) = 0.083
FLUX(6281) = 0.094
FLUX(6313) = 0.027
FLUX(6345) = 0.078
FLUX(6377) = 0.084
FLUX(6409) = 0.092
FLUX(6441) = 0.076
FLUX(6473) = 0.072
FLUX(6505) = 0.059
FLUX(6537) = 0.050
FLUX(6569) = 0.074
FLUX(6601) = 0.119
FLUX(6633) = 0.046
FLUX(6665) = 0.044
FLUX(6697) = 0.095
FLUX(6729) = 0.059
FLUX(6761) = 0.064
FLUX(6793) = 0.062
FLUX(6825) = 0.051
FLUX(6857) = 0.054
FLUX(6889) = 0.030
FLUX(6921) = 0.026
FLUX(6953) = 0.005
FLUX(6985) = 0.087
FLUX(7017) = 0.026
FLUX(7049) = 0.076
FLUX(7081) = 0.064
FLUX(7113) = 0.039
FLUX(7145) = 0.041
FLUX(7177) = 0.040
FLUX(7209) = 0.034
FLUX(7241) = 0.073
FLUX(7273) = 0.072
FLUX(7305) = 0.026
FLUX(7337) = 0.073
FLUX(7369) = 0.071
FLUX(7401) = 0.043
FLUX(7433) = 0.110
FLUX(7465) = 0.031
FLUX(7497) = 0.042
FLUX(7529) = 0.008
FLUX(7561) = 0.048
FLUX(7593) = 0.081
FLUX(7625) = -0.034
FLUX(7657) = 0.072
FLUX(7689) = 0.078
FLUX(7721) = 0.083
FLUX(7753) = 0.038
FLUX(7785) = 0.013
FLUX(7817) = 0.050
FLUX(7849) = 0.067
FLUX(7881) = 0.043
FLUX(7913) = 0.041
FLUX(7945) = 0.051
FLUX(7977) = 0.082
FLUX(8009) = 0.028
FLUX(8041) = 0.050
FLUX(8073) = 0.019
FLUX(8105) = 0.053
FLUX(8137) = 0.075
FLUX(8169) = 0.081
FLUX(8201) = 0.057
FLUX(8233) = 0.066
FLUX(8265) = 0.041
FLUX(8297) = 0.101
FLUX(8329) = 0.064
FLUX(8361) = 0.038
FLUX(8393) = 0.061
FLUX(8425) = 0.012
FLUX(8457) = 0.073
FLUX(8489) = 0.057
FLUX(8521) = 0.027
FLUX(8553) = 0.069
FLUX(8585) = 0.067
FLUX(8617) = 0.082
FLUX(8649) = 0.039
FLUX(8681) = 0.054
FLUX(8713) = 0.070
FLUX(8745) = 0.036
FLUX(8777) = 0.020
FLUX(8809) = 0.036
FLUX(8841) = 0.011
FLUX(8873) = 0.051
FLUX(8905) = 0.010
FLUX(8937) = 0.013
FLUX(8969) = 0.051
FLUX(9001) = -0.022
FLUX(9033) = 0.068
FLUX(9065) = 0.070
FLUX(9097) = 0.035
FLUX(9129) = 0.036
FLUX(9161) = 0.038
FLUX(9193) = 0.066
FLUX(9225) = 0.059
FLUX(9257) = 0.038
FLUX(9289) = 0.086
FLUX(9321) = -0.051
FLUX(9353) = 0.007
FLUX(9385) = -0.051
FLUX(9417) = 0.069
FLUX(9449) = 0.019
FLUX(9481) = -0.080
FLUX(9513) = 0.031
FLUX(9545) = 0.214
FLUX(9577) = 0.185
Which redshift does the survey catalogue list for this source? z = 1.56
